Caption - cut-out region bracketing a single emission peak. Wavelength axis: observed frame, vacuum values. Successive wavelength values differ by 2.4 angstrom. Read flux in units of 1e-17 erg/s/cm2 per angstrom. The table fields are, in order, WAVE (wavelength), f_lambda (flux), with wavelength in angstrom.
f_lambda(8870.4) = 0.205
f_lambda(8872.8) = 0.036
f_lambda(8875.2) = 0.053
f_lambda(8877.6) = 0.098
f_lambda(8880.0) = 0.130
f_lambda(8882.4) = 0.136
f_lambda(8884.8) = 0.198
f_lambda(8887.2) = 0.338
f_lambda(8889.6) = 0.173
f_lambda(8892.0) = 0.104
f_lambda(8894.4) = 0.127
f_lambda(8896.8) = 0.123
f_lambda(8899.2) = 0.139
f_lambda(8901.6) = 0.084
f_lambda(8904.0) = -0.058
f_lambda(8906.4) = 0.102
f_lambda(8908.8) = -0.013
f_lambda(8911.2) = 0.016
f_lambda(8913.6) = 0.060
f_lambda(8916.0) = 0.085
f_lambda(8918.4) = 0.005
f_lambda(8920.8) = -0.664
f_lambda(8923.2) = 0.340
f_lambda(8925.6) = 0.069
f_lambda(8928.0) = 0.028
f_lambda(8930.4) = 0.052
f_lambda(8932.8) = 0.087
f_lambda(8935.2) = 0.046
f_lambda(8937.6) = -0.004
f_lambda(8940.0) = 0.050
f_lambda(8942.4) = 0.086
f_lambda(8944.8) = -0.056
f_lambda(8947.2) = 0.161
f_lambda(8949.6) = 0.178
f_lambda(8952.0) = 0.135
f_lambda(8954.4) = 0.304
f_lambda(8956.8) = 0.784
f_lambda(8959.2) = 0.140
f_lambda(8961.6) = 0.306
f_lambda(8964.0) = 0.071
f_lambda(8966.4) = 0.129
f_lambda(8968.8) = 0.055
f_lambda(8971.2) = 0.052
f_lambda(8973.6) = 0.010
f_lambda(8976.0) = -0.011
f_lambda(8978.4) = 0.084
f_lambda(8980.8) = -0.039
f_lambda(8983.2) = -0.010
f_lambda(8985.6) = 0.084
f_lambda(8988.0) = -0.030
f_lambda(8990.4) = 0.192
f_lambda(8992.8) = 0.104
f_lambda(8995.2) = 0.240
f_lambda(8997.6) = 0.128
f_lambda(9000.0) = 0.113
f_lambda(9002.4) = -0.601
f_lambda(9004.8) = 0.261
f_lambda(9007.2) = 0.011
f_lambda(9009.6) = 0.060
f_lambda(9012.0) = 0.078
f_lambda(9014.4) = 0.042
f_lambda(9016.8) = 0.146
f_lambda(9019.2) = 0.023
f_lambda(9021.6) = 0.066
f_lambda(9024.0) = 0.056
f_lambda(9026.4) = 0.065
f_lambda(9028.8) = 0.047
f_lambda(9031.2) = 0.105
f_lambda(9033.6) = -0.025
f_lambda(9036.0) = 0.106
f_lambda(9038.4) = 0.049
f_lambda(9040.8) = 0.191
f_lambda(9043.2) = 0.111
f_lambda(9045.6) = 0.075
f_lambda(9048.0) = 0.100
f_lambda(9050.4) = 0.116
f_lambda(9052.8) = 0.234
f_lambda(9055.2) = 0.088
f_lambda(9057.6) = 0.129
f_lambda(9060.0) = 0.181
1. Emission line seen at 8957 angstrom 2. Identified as H-beta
